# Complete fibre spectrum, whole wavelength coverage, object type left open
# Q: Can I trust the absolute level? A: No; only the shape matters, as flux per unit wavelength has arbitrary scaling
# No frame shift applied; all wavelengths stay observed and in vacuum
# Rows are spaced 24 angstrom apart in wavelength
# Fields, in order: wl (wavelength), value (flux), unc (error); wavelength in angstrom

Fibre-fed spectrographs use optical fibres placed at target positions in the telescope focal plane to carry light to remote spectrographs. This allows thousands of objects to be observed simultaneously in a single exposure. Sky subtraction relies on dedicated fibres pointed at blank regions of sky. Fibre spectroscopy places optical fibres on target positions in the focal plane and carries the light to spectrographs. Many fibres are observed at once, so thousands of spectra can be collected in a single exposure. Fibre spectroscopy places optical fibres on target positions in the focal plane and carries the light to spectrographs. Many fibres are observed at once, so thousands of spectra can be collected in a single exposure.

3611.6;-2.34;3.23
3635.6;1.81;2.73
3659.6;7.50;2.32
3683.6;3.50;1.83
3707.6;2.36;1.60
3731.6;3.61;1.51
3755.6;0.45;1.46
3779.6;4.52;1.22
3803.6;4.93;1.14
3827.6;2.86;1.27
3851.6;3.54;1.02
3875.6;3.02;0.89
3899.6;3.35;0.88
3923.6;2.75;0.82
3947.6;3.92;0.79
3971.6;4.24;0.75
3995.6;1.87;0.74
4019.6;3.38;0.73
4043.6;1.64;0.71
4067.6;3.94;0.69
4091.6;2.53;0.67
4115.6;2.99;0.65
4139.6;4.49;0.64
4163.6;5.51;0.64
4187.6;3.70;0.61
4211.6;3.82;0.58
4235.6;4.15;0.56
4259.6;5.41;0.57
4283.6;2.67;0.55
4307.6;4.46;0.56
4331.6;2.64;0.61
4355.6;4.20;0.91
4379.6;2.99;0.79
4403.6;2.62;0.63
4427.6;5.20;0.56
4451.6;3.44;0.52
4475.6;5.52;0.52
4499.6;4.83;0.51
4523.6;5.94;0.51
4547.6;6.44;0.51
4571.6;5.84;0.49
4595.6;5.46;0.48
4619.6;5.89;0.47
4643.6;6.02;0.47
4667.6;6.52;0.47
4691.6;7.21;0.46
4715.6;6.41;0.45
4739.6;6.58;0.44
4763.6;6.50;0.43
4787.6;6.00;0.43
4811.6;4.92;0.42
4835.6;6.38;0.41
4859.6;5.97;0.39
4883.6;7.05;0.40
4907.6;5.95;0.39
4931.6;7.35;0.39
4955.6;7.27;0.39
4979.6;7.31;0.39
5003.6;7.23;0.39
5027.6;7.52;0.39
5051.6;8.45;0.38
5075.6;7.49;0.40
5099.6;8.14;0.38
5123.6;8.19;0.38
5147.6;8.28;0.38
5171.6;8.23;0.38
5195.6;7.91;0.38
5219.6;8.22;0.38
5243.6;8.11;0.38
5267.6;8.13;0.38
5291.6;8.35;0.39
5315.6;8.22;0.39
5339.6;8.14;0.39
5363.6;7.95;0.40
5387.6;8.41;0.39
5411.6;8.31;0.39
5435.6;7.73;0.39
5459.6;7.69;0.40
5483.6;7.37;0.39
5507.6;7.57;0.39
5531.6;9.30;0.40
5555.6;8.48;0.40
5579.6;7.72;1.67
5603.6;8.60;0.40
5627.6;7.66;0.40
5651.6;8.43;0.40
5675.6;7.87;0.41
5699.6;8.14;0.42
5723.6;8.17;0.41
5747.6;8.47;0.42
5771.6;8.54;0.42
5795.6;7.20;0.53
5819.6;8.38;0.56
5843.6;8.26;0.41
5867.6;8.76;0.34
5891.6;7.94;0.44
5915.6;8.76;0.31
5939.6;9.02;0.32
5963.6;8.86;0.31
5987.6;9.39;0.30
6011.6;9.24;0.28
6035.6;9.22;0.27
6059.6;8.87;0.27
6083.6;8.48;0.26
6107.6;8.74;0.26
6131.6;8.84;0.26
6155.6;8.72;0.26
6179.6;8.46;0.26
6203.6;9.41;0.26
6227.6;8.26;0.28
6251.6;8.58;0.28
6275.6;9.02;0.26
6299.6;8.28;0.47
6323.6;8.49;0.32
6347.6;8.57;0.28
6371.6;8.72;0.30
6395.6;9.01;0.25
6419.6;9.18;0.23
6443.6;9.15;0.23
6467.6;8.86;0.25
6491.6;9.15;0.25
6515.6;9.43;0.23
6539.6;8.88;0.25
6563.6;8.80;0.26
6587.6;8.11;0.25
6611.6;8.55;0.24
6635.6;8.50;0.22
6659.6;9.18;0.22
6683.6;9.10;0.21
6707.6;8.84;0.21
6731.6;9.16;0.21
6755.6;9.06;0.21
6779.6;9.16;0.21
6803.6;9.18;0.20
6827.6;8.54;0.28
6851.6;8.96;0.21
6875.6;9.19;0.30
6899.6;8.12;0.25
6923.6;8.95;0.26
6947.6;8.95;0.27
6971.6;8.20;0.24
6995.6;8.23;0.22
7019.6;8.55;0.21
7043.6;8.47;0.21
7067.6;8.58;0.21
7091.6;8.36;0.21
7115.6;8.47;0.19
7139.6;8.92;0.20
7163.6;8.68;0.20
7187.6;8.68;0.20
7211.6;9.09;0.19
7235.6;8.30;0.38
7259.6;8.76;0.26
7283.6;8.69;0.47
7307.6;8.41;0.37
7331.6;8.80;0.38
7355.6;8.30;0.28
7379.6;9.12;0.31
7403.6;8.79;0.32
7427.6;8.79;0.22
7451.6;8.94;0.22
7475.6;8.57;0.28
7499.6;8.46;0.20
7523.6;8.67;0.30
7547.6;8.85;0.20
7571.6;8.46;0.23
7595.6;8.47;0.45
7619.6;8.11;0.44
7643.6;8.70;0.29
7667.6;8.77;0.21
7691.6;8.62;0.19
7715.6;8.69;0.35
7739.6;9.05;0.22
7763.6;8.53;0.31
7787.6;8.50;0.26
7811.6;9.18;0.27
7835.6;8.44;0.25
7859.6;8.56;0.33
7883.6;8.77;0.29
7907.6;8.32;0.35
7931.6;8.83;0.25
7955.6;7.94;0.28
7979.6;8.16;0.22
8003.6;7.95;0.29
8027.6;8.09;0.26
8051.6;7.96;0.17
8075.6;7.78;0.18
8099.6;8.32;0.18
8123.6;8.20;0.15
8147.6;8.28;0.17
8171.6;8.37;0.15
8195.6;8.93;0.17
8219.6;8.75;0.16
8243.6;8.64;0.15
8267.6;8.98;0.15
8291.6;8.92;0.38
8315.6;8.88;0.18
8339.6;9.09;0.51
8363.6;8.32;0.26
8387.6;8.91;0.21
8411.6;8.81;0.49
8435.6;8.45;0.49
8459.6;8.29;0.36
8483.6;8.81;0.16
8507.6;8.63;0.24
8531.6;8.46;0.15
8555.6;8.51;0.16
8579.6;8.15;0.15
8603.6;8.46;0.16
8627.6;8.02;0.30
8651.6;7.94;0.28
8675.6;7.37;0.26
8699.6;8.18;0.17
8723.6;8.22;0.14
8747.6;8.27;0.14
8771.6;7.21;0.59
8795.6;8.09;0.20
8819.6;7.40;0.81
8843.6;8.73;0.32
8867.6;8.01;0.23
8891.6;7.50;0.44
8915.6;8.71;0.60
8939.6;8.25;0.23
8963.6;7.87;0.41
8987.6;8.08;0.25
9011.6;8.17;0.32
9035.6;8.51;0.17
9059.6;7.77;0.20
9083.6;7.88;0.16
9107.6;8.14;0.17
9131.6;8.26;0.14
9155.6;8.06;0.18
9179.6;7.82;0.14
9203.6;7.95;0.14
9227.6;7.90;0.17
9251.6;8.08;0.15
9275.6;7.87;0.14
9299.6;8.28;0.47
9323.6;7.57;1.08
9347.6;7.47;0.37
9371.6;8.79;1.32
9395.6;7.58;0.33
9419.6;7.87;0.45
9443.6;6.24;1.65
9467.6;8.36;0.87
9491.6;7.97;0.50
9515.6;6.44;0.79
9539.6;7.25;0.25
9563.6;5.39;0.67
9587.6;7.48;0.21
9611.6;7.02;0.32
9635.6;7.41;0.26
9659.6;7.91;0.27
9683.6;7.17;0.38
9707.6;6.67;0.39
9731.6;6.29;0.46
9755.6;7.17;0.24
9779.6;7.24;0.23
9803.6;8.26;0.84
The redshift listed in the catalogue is 0.119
